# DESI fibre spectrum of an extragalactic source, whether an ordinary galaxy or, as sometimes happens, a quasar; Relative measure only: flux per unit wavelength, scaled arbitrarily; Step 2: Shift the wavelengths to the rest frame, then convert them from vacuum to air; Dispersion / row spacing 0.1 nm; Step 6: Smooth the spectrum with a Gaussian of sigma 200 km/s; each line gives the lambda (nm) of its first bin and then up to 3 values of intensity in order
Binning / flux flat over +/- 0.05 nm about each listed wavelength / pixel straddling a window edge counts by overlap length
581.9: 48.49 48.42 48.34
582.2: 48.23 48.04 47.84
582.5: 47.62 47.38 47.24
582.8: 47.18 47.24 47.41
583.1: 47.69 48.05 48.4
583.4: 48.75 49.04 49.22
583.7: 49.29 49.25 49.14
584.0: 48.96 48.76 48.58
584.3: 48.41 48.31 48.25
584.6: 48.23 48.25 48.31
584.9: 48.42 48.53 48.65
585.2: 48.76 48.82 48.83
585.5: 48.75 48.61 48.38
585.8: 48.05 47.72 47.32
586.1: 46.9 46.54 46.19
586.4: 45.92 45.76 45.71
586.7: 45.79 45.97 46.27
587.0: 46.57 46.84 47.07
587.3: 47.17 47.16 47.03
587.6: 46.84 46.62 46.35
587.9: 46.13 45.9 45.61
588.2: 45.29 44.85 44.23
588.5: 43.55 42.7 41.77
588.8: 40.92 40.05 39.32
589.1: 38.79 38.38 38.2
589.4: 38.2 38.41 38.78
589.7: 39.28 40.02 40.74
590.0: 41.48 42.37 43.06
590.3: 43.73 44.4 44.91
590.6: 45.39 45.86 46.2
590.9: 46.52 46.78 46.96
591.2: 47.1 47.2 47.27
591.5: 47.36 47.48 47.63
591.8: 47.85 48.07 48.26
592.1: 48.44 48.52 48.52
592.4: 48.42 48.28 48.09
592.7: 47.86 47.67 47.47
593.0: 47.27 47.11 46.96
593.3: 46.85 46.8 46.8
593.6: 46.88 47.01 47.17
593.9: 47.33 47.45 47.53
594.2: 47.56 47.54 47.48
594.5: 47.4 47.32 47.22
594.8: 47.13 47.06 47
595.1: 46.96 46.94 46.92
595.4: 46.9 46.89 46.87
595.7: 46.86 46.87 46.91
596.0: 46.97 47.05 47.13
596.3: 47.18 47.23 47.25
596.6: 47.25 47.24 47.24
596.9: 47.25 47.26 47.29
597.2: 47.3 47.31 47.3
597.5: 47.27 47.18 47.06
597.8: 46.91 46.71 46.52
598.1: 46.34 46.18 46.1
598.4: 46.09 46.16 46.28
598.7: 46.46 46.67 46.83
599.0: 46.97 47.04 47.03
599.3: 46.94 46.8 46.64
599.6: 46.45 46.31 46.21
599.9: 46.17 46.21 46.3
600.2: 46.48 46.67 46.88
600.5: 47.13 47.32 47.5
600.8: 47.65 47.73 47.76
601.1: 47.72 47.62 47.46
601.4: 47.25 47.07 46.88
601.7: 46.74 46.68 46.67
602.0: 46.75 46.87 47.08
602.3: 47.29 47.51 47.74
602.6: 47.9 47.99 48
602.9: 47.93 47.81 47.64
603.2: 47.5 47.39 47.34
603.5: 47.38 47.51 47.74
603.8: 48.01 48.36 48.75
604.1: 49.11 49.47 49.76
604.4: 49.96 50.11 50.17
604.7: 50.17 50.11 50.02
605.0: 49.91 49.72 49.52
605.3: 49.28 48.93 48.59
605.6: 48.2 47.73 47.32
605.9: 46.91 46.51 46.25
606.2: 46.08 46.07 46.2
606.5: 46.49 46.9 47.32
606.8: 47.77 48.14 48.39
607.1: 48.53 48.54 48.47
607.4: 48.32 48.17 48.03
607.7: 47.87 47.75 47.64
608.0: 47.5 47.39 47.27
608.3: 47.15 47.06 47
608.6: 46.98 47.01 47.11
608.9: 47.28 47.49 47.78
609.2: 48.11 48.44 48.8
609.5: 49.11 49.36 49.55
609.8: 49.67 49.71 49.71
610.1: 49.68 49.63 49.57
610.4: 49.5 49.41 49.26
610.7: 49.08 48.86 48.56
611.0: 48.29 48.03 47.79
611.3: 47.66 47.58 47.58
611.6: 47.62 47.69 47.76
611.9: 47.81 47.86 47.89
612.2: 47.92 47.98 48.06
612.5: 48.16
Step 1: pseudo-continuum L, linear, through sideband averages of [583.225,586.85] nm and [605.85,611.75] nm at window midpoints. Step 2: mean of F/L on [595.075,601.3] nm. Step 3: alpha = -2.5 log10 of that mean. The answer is 0.02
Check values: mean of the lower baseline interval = 48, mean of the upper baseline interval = 48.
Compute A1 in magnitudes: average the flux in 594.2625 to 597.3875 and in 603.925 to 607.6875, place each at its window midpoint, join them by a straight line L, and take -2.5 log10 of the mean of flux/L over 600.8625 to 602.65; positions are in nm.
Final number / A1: 0.01 mag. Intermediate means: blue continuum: 47.1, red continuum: 48.4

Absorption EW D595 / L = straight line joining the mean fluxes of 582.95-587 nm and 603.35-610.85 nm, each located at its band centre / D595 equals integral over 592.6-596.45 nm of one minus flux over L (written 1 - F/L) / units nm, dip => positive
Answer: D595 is 0.08 nm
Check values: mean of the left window 47.9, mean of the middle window 47.2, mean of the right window 48.3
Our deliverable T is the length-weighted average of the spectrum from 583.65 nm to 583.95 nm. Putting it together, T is 49.2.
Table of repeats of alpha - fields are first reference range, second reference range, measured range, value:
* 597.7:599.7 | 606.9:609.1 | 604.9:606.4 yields -0.012 mag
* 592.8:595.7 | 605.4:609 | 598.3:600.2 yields 0.017 mag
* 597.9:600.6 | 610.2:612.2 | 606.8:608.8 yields 0.002 mag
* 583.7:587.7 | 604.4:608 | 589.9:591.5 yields 0.061 mag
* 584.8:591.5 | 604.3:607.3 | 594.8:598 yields -0.012 mag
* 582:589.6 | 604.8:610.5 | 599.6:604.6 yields 0.003 mag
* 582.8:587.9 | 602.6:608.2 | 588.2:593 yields 0.080 mag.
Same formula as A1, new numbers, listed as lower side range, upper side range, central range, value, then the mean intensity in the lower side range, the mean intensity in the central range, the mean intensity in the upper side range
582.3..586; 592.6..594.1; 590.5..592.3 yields 0.01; 48.3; 47.2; 47.2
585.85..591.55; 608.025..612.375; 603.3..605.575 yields -0.04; 44.4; 49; 48.3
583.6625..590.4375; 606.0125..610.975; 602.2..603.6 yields -0.01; 45.4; 47.6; 48.1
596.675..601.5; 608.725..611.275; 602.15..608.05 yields 0.00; 46.9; 48.1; 48.8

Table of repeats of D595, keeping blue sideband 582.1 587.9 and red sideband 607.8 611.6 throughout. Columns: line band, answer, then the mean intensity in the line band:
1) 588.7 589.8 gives 0.20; 39.2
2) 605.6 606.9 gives 0.04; 46.9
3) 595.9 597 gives 0.02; 47.2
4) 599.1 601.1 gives 0.05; 46.9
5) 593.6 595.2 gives 0.02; 47.3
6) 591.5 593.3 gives 0.00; 47.8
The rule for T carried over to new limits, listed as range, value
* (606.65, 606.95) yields 47.7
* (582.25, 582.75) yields 47.6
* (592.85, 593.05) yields 47.4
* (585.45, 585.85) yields 48.4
